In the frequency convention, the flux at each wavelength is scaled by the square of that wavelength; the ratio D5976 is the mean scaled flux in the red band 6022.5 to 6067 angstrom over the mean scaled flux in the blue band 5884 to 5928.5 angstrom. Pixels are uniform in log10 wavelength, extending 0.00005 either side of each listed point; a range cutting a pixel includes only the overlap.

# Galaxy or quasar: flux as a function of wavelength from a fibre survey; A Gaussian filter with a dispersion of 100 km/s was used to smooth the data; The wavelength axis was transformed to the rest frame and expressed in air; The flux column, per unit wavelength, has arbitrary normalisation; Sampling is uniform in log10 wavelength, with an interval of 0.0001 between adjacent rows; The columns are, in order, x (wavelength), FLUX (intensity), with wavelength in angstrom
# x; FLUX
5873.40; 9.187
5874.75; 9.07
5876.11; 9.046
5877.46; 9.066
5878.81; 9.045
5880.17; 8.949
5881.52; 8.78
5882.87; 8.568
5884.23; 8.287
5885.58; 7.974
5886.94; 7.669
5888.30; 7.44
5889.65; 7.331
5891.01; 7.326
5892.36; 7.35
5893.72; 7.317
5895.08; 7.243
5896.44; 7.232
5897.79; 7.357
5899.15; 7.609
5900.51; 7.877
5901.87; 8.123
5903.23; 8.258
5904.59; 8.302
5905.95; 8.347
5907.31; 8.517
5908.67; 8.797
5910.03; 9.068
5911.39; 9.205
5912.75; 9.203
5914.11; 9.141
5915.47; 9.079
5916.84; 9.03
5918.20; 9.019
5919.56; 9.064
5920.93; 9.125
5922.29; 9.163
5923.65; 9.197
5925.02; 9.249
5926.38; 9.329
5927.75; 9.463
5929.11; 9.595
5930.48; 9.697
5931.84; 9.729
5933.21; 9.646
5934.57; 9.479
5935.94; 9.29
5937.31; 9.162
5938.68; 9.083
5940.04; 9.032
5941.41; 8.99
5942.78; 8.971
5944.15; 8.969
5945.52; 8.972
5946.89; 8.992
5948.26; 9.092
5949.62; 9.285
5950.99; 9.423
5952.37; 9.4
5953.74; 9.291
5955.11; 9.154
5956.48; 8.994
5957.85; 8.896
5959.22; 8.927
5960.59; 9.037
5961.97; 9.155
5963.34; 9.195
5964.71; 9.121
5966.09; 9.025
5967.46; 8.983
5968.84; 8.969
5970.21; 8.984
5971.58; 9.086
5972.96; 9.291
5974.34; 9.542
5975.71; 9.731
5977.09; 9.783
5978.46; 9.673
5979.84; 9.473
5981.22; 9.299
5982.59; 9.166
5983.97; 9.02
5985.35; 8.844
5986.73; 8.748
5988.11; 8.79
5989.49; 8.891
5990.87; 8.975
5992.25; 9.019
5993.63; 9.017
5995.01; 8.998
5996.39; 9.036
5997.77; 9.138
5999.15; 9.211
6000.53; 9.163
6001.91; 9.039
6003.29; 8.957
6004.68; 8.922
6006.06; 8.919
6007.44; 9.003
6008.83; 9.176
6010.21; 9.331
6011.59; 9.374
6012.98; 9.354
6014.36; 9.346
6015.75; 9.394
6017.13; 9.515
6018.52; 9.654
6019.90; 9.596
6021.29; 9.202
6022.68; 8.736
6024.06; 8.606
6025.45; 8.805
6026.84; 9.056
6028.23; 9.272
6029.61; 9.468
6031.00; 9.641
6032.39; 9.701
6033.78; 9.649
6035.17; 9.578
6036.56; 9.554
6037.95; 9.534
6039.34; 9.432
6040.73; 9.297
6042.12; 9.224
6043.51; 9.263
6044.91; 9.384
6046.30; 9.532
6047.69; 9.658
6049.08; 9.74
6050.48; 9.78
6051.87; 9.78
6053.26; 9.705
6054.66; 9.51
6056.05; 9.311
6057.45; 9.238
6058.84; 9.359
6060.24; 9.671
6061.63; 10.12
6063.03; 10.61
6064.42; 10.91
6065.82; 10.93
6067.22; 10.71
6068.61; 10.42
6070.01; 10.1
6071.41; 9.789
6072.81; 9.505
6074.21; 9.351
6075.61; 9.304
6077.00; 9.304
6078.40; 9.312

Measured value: 1.20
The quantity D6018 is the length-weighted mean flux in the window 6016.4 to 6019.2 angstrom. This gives 9.58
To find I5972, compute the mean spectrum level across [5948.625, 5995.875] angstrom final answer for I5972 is 9.15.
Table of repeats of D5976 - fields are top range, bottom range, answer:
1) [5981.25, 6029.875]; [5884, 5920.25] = 1.15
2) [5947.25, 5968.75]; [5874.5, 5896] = 1.15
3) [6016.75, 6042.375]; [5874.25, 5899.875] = 1.22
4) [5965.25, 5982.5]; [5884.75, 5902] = 1.27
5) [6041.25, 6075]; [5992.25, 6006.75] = 1.11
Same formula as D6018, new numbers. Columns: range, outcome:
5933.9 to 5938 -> 9.29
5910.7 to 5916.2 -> 9.15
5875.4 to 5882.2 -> 8.98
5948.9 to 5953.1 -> 9.37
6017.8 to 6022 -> 9.47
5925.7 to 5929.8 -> 9.46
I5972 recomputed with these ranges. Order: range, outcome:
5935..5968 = 9.1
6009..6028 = 9.23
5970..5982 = 9.45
